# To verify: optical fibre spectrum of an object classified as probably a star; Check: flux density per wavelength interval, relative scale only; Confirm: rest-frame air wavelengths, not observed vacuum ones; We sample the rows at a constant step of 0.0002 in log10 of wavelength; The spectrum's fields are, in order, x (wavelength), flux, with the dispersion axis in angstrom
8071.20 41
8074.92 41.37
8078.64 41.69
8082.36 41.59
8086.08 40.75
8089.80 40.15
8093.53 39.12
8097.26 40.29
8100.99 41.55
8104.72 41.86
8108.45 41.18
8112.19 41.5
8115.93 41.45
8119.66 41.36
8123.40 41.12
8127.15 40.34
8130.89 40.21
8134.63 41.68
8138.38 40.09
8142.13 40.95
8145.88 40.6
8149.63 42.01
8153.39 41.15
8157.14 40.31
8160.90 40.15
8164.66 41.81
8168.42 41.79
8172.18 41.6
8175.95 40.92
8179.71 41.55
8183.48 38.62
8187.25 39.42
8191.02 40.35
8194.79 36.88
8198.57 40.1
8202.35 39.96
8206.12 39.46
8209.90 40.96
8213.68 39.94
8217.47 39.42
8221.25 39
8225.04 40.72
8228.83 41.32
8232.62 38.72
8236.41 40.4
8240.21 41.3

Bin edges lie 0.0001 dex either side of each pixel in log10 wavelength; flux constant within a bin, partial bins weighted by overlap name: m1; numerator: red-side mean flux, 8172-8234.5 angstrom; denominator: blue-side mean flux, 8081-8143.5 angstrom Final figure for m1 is 0.98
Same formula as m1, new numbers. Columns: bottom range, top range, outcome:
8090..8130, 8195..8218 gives 0.97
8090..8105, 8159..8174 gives 1.02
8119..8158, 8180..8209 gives 0.96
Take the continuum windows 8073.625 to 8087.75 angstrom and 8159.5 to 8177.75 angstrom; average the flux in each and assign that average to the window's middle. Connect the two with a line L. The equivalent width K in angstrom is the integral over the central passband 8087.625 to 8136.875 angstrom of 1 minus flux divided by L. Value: 0.5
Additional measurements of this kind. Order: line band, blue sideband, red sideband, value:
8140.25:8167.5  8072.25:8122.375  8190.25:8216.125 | -0.49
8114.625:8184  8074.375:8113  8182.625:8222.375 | -1.30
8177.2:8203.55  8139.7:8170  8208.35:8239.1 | 0.64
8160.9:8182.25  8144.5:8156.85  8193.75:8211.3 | -0.43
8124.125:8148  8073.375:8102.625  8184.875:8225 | -0.22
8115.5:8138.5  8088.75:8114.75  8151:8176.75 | 0.02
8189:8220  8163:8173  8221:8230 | 1.01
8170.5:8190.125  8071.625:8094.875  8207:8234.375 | -0.08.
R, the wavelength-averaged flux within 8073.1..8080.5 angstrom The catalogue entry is 41.5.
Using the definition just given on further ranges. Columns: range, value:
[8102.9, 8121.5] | 41.5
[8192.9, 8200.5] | 38.5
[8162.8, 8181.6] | 41.5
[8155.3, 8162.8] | 40.2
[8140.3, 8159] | 41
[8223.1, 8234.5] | 40.2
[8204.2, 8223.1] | 39.8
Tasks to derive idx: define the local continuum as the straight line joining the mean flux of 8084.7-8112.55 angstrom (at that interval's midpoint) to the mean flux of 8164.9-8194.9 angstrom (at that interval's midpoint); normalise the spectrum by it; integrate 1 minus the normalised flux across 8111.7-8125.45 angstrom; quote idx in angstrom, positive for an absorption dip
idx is -0.2 angstrom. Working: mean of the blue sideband 40.8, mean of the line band 41.3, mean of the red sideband 40.4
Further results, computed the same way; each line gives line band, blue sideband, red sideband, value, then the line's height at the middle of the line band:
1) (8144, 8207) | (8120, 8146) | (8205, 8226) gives -0.1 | 40.3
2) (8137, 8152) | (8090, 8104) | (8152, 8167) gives -0.1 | 40.8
